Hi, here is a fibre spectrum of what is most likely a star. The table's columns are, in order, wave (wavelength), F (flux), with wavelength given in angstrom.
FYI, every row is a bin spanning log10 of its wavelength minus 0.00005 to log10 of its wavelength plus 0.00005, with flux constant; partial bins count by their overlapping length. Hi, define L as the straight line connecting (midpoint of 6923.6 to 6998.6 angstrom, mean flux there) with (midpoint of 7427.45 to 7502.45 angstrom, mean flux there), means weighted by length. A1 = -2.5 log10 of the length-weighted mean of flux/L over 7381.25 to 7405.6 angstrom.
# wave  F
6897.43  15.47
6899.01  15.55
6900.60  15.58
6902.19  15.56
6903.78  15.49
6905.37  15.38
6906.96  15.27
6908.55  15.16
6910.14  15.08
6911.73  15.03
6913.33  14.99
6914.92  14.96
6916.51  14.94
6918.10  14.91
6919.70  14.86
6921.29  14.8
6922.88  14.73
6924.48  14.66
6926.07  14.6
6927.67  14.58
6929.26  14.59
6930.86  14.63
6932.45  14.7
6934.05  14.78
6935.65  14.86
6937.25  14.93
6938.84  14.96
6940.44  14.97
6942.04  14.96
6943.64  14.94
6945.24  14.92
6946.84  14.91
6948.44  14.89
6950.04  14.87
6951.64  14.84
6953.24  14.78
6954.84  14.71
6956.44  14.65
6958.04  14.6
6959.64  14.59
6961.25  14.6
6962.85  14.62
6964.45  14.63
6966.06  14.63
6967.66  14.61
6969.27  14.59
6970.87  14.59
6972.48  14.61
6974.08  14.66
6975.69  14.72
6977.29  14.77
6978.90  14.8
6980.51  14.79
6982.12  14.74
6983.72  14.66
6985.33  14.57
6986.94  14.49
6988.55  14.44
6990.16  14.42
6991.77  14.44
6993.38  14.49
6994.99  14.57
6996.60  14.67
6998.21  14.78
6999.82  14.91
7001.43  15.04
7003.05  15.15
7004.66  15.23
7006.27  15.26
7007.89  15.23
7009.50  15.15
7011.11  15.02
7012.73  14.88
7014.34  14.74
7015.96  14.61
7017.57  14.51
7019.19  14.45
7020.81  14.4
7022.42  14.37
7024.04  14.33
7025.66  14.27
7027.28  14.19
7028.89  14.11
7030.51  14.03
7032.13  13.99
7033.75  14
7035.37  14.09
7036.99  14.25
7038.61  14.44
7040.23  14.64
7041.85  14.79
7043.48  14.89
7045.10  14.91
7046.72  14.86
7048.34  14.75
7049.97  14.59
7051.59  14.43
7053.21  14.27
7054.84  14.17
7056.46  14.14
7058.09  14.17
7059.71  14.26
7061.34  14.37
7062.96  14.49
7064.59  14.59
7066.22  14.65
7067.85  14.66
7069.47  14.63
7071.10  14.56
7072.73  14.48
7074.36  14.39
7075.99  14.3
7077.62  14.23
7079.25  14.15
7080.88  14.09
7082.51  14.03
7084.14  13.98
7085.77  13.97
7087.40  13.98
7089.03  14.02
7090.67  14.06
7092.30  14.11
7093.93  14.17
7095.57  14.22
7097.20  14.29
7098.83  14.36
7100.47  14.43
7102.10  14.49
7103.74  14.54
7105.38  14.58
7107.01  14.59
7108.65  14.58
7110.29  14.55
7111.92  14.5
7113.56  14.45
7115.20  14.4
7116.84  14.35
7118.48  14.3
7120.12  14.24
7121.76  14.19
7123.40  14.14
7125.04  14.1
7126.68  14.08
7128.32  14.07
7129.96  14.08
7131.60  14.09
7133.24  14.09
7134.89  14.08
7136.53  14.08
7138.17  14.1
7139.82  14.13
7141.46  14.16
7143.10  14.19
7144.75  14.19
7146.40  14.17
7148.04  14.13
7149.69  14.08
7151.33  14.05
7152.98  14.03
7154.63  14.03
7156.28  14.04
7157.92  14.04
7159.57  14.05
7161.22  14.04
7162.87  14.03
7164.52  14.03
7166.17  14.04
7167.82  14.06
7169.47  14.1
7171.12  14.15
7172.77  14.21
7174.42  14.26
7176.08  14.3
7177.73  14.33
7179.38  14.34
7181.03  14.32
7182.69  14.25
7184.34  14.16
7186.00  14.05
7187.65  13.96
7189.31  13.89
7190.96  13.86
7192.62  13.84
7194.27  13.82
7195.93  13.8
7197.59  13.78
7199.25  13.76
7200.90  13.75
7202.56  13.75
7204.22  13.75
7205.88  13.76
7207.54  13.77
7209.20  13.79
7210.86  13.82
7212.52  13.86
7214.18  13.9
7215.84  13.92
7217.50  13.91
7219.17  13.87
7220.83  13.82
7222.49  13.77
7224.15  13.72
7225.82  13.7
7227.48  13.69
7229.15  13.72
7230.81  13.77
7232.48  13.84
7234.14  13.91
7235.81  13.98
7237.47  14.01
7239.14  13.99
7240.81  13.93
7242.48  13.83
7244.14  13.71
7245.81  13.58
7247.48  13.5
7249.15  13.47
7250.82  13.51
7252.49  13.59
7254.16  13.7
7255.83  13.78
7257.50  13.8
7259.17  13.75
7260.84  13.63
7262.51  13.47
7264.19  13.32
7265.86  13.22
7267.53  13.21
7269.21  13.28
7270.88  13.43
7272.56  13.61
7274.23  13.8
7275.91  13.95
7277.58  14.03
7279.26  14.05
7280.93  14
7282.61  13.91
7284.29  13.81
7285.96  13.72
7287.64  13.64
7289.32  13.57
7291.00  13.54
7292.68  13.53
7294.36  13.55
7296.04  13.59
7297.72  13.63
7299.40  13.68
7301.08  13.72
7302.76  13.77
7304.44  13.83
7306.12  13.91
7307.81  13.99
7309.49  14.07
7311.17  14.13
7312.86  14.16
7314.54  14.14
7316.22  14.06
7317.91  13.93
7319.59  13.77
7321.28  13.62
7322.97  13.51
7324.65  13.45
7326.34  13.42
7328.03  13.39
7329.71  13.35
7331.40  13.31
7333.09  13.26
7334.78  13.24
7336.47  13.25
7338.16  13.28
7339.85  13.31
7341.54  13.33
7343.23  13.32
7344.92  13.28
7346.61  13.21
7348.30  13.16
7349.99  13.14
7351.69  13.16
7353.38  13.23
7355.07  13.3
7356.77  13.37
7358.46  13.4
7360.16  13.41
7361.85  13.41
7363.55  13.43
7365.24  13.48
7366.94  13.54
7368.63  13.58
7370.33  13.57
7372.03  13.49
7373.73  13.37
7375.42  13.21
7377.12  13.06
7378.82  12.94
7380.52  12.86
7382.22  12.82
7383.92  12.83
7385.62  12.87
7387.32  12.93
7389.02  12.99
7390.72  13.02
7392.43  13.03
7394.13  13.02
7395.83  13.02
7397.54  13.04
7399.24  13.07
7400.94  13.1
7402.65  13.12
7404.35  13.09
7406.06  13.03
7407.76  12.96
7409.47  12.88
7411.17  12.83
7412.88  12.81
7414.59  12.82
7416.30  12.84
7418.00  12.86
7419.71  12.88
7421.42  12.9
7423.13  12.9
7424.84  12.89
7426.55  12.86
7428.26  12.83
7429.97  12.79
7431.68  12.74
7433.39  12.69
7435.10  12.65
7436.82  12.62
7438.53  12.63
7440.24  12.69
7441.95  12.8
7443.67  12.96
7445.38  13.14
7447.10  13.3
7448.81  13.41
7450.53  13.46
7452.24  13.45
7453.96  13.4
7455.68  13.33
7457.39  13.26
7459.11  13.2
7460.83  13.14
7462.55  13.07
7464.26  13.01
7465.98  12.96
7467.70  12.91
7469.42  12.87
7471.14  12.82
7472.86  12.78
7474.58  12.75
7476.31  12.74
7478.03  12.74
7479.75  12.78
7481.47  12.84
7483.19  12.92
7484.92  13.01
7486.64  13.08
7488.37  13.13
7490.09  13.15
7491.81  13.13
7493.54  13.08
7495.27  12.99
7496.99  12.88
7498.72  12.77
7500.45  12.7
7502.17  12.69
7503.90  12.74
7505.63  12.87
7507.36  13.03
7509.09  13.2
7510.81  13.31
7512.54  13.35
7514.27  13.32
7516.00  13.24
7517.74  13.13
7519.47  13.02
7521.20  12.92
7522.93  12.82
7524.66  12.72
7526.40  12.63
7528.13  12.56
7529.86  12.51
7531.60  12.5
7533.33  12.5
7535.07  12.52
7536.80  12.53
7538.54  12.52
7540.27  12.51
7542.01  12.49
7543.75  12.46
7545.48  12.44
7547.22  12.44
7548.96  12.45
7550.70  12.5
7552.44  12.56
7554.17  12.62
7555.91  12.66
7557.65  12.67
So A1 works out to 0.02 mag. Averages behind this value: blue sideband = 14.7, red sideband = 13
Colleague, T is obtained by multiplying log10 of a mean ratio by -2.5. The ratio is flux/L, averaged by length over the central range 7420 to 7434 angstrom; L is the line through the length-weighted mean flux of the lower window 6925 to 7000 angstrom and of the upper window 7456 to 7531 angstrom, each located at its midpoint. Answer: 0.03 mag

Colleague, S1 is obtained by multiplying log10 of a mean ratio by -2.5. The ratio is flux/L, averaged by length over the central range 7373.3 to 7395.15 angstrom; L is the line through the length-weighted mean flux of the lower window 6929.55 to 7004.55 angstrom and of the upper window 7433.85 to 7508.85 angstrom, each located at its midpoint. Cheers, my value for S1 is 0.02 mag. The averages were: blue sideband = 14.7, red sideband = 13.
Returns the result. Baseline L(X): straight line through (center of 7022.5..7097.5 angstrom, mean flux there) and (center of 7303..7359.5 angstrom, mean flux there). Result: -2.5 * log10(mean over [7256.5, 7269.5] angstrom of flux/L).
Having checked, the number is 0.02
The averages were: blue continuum 14.3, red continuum 13.5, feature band 13.5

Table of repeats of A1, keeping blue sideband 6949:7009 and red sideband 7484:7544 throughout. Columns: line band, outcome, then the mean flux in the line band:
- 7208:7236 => 0.005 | 13.8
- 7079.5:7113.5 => 0.003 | 14.3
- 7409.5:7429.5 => 0.028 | 12.9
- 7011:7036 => 0.016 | 14.4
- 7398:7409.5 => 0.016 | 13.1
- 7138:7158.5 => 0.002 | 14.1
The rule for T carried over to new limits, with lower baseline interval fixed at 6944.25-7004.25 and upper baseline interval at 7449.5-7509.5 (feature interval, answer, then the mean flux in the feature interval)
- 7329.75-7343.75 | 0.016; 13.3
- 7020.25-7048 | 0.008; 14.4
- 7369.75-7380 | 0.008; 13.3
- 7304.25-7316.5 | -0.038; 14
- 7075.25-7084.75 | 0.016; 14.1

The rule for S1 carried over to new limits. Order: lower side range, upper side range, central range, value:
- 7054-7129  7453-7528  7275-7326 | -0.02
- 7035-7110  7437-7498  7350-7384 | 0.01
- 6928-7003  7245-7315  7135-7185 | 0.00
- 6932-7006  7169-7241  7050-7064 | 0.01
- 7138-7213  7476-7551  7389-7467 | 0.01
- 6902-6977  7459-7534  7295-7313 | -0.02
